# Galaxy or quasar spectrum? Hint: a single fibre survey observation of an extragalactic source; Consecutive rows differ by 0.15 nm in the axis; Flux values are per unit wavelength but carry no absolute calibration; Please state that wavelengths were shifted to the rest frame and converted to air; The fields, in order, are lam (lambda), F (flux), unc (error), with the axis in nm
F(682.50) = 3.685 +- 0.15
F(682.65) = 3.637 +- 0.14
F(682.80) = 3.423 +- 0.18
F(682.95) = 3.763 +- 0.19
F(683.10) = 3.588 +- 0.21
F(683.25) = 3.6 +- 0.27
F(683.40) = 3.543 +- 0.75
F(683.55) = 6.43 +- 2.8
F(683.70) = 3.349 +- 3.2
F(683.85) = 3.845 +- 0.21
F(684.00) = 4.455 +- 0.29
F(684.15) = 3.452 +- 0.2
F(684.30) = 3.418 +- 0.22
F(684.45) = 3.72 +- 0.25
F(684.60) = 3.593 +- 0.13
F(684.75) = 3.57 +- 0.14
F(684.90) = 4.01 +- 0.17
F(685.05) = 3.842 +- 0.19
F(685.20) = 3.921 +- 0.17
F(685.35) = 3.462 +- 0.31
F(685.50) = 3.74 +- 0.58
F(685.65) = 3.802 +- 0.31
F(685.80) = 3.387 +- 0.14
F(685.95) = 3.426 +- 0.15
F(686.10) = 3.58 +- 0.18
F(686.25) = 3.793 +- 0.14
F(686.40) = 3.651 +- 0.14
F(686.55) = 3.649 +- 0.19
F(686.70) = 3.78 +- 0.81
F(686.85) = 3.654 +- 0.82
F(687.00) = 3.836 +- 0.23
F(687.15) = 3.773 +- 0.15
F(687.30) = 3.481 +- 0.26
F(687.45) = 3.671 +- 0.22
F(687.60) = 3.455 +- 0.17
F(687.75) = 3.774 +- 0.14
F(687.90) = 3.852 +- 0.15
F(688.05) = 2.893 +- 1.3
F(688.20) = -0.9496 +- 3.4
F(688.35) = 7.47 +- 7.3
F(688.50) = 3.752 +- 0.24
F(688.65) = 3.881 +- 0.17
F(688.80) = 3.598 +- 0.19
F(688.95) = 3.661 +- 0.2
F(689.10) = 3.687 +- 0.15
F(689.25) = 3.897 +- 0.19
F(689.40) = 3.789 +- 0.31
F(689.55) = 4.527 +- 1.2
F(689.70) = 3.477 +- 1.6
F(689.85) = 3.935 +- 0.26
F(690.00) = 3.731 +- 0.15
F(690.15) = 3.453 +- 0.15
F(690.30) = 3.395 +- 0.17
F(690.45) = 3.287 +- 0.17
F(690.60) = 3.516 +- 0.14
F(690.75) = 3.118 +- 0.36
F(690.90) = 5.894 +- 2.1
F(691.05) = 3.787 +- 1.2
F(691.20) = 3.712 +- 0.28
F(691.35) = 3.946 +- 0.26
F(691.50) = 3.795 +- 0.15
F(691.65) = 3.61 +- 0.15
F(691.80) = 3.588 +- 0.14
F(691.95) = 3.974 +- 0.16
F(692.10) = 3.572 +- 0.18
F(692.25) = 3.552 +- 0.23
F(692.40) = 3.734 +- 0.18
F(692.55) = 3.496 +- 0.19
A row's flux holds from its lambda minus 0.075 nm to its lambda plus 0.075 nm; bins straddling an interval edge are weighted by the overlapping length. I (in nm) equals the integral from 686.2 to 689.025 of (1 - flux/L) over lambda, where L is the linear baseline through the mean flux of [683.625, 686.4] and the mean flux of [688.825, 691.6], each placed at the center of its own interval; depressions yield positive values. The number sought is 0.10 nm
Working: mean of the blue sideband 3.69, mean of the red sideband 3.81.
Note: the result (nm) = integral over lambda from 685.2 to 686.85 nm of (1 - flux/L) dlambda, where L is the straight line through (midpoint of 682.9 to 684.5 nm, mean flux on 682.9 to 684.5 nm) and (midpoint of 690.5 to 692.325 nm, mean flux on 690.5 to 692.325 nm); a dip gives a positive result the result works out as 0.11 nm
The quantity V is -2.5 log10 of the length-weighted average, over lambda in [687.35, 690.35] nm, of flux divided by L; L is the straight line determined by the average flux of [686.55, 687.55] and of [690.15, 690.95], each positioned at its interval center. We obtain 0.02 mag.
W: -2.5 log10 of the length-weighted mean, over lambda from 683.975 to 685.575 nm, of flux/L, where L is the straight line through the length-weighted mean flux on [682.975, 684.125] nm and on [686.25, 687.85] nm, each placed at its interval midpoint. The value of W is 0.060 mag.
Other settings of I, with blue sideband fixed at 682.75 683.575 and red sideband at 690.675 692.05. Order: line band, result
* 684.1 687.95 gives 0.26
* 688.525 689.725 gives 0.03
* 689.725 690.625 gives 0.09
